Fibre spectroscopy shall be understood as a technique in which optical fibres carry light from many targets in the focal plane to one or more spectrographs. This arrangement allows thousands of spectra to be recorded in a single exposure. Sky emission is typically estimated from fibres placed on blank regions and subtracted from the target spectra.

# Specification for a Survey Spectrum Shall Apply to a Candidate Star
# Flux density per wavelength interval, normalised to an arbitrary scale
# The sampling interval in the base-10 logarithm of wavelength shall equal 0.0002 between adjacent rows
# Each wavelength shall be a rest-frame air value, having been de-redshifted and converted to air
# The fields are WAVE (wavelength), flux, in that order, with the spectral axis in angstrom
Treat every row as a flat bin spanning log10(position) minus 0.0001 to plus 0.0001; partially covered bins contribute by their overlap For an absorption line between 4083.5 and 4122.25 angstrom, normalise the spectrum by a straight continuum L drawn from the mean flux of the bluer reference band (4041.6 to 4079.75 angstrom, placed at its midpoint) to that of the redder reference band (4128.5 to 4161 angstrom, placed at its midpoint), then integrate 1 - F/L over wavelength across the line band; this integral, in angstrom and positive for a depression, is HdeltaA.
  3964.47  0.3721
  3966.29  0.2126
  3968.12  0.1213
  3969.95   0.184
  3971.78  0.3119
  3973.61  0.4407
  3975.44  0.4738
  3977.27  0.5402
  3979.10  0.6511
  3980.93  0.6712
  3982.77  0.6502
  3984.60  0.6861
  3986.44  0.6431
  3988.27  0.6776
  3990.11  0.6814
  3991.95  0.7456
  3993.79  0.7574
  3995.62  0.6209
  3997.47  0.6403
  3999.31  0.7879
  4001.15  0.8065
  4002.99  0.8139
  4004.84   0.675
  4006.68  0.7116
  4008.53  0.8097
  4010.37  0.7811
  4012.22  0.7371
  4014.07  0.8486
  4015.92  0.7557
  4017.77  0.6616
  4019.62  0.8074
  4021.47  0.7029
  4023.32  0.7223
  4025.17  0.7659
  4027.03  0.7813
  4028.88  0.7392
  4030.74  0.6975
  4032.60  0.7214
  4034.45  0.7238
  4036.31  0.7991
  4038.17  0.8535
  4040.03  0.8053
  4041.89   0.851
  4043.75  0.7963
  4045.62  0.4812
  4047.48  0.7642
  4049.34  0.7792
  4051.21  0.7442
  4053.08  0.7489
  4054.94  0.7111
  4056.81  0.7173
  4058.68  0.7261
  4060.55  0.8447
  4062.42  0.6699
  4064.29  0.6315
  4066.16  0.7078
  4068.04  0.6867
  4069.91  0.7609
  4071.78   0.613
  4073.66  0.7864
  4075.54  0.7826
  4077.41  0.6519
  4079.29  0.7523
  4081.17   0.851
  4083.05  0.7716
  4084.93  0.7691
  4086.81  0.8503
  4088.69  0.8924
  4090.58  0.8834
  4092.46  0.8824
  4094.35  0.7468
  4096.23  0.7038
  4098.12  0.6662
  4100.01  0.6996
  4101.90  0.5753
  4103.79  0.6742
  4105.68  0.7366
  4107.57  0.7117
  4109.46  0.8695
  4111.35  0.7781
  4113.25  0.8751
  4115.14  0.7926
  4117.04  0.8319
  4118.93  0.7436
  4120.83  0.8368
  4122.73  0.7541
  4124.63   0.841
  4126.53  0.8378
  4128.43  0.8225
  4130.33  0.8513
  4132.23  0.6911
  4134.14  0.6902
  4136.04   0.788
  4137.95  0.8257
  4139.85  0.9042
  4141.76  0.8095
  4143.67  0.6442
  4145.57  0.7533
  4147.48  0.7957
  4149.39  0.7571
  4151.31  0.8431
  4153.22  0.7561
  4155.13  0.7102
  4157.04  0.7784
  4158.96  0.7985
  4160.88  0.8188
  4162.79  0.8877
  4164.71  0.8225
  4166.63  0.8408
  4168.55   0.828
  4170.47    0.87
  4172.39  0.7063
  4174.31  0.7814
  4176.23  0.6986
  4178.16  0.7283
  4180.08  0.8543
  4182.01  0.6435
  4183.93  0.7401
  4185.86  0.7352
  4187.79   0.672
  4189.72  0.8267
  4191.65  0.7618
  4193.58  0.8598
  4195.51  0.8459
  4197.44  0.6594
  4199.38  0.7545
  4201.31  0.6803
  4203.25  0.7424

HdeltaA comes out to -1.3 angstrom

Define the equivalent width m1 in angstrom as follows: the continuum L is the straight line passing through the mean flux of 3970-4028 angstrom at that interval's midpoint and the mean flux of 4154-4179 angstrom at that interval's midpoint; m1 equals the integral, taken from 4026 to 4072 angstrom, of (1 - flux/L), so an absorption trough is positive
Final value -1.4 angstrom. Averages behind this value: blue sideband 0.682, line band 0.736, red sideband 0.79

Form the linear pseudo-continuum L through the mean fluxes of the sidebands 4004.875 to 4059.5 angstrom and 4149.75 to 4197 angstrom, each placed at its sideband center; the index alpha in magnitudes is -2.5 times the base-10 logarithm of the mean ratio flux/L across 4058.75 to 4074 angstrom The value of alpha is 0.068 mag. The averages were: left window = 0.749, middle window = 0.71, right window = 0.782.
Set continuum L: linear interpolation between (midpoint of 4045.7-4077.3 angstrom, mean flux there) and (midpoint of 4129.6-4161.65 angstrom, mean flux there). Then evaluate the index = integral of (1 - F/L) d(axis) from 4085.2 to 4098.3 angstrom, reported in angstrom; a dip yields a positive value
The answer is -1.2 angstrom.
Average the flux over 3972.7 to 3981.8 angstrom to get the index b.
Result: 0.555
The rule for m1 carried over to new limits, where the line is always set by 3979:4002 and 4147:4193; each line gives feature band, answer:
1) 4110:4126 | -1.18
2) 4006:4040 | -2.31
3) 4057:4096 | -1.40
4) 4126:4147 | -0.56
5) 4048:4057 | -0.24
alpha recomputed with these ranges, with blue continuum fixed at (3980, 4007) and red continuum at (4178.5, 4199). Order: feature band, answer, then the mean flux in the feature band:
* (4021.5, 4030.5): -0.044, 0.743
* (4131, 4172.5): -0.058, 0.789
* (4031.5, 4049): -0.056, 0.756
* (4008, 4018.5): -0.082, 0.766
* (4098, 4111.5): 0.033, 0.713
